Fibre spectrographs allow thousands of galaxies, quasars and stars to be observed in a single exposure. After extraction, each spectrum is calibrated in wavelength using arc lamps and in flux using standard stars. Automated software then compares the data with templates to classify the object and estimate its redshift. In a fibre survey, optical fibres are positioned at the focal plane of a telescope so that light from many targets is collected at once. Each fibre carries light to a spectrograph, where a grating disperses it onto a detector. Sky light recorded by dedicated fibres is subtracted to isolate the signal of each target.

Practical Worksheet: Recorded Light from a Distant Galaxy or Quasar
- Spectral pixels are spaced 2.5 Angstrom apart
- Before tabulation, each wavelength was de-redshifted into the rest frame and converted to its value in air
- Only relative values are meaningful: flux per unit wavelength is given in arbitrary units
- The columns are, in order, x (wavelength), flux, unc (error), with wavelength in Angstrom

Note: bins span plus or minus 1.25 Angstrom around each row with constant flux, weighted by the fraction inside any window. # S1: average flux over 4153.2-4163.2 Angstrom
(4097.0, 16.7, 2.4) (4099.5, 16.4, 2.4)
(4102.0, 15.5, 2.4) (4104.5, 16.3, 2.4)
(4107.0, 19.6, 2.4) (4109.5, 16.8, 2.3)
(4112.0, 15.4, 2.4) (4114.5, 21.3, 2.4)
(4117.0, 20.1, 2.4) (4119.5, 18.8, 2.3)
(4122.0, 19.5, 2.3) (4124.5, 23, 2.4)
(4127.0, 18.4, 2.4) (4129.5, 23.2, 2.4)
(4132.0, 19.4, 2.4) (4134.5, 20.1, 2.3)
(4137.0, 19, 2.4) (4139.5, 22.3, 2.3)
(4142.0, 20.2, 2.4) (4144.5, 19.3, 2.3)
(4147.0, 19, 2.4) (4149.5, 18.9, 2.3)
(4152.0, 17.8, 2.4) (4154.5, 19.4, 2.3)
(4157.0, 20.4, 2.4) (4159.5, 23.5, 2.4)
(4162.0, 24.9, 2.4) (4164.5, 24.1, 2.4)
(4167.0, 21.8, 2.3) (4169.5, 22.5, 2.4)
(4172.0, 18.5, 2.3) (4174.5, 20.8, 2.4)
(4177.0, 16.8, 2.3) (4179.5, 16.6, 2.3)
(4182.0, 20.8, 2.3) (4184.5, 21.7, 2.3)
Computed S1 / 22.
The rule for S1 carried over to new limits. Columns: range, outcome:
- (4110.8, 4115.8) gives 18.4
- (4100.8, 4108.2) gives 17.1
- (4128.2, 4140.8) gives 20.8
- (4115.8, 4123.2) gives 19.5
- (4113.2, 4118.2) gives 20.7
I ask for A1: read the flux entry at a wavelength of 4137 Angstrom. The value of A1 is 19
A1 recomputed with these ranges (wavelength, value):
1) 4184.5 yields 21.7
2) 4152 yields 17.8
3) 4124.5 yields 23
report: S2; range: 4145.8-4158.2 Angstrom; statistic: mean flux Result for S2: 19.1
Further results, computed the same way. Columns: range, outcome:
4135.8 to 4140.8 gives 20.7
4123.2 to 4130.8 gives 21.5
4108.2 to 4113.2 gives 16.1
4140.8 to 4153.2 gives 19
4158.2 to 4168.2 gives 23.6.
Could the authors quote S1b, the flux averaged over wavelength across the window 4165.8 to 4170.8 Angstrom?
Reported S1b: 22.1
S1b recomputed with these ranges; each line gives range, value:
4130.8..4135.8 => 19.7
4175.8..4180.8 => 16.7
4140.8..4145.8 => 19.7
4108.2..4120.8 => 18.5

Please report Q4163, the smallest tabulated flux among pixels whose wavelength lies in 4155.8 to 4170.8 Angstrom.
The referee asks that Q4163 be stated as 20.4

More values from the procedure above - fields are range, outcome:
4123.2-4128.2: 18.4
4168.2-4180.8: 16.6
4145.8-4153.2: 17.8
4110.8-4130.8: 15.4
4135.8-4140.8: 19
